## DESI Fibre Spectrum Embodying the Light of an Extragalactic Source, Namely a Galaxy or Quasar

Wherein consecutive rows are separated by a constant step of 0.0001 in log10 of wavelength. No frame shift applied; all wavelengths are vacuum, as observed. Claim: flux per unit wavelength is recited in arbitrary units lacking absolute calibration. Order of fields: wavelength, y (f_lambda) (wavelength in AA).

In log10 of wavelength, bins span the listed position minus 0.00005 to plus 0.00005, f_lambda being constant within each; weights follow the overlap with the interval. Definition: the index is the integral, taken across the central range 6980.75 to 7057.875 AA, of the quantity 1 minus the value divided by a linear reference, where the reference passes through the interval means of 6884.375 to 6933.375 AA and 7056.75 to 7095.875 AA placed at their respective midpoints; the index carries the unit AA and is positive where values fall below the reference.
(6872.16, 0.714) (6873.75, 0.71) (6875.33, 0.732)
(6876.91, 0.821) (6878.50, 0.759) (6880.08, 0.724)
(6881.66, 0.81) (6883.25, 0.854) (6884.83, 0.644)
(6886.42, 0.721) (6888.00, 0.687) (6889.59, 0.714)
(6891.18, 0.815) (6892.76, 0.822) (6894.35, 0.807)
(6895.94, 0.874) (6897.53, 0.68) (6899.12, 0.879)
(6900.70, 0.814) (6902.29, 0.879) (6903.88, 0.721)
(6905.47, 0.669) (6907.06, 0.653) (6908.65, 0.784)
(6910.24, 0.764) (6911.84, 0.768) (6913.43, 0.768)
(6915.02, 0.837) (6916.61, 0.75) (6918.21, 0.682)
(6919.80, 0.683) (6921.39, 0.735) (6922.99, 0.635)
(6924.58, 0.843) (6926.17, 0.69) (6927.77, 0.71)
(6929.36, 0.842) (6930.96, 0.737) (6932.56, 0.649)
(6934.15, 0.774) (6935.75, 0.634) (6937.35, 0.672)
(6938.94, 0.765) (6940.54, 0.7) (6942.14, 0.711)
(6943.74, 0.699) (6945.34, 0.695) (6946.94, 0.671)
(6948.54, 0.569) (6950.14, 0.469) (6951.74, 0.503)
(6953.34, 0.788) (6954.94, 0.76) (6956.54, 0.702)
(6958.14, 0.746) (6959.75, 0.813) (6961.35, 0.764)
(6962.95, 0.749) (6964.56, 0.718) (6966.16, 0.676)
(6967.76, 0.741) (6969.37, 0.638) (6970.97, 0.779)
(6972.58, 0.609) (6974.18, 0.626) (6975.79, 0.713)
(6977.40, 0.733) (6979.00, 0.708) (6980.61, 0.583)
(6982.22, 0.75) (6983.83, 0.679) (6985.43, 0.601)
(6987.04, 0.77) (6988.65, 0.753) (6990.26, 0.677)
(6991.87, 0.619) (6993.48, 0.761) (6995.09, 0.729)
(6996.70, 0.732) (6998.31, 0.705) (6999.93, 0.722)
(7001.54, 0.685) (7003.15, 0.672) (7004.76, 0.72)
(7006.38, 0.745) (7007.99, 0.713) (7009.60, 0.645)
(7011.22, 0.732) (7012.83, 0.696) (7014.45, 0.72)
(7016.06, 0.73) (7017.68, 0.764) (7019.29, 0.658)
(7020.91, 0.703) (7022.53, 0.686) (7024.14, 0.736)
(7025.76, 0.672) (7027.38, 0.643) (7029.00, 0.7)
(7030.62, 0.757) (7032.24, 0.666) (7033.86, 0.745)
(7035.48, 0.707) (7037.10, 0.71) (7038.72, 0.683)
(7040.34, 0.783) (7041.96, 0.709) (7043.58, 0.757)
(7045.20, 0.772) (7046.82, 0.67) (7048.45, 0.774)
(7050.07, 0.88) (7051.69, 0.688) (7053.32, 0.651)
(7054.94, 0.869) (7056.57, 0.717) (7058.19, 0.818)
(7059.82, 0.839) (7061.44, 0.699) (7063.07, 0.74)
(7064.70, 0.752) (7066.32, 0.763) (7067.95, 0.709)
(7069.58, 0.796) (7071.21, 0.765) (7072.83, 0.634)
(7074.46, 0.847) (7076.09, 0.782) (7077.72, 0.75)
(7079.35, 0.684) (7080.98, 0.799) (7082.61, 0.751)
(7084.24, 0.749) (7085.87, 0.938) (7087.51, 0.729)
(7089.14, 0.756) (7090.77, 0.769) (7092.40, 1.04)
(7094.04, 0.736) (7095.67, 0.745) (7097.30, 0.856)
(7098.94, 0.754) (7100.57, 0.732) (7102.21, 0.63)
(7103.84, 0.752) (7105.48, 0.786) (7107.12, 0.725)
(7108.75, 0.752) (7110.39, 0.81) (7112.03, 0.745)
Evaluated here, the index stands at 5.1 AA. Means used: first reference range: 0.751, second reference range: 0.774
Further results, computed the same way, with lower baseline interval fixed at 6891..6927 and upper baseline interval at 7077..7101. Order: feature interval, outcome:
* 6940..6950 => 1.4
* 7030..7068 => 1.8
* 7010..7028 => 1.7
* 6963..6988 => 2.6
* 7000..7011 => 1.1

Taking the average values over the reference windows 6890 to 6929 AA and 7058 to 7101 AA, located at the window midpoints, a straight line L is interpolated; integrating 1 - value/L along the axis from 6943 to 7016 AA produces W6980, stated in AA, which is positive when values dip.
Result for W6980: 6.81 AA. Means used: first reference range 0.761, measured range 0.695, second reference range 0.775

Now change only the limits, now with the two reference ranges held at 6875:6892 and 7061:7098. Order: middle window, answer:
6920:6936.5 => 0.76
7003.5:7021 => 1.28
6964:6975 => 1.15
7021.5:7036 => 1.27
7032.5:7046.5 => 0.75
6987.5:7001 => 0.92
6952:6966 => 0.37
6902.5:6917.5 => 0.11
